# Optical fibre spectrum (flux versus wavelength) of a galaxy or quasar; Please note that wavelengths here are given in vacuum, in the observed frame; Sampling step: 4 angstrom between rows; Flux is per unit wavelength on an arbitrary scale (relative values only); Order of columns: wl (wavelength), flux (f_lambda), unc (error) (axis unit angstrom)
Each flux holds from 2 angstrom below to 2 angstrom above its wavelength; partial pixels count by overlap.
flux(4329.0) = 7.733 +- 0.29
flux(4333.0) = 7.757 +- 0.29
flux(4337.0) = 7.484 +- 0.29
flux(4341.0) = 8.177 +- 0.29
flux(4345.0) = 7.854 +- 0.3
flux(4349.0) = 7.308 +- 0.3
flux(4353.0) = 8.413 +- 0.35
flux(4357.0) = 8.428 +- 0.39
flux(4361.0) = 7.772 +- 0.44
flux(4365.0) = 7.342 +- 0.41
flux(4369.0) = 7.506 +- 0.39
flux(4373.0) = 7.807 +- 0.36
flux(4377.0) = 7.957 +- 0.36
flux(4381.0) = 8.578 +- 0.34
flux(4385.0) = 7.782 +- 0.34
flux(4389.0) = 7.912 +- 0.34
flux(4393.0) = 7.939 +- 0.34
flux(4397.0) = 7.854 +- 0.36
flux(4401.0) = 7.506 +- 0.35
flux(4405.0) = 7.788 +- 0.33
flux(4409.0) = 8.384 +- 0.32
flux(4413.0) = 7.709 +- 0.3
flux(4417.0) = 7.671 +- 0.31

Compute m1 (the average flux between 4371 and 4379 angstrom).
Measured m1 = 7.88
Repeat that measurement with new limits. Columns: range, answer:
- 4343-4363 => 7.96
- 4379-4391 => 8.09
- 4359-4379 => 7.68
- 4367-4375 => 7.66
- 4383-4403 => 7.8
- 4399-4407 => 7.65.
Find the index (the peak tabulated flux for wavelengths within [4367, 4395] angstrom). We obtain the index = 8.578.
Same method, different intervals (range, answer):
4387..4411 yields 8.384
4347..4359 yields 8.428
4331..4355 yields 8.413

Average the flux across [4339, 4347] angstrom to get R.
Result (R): 8.02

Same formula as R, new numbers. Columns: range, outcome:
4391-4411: 7.89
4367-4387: 7.93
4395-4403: 7.68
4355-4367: 7.85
